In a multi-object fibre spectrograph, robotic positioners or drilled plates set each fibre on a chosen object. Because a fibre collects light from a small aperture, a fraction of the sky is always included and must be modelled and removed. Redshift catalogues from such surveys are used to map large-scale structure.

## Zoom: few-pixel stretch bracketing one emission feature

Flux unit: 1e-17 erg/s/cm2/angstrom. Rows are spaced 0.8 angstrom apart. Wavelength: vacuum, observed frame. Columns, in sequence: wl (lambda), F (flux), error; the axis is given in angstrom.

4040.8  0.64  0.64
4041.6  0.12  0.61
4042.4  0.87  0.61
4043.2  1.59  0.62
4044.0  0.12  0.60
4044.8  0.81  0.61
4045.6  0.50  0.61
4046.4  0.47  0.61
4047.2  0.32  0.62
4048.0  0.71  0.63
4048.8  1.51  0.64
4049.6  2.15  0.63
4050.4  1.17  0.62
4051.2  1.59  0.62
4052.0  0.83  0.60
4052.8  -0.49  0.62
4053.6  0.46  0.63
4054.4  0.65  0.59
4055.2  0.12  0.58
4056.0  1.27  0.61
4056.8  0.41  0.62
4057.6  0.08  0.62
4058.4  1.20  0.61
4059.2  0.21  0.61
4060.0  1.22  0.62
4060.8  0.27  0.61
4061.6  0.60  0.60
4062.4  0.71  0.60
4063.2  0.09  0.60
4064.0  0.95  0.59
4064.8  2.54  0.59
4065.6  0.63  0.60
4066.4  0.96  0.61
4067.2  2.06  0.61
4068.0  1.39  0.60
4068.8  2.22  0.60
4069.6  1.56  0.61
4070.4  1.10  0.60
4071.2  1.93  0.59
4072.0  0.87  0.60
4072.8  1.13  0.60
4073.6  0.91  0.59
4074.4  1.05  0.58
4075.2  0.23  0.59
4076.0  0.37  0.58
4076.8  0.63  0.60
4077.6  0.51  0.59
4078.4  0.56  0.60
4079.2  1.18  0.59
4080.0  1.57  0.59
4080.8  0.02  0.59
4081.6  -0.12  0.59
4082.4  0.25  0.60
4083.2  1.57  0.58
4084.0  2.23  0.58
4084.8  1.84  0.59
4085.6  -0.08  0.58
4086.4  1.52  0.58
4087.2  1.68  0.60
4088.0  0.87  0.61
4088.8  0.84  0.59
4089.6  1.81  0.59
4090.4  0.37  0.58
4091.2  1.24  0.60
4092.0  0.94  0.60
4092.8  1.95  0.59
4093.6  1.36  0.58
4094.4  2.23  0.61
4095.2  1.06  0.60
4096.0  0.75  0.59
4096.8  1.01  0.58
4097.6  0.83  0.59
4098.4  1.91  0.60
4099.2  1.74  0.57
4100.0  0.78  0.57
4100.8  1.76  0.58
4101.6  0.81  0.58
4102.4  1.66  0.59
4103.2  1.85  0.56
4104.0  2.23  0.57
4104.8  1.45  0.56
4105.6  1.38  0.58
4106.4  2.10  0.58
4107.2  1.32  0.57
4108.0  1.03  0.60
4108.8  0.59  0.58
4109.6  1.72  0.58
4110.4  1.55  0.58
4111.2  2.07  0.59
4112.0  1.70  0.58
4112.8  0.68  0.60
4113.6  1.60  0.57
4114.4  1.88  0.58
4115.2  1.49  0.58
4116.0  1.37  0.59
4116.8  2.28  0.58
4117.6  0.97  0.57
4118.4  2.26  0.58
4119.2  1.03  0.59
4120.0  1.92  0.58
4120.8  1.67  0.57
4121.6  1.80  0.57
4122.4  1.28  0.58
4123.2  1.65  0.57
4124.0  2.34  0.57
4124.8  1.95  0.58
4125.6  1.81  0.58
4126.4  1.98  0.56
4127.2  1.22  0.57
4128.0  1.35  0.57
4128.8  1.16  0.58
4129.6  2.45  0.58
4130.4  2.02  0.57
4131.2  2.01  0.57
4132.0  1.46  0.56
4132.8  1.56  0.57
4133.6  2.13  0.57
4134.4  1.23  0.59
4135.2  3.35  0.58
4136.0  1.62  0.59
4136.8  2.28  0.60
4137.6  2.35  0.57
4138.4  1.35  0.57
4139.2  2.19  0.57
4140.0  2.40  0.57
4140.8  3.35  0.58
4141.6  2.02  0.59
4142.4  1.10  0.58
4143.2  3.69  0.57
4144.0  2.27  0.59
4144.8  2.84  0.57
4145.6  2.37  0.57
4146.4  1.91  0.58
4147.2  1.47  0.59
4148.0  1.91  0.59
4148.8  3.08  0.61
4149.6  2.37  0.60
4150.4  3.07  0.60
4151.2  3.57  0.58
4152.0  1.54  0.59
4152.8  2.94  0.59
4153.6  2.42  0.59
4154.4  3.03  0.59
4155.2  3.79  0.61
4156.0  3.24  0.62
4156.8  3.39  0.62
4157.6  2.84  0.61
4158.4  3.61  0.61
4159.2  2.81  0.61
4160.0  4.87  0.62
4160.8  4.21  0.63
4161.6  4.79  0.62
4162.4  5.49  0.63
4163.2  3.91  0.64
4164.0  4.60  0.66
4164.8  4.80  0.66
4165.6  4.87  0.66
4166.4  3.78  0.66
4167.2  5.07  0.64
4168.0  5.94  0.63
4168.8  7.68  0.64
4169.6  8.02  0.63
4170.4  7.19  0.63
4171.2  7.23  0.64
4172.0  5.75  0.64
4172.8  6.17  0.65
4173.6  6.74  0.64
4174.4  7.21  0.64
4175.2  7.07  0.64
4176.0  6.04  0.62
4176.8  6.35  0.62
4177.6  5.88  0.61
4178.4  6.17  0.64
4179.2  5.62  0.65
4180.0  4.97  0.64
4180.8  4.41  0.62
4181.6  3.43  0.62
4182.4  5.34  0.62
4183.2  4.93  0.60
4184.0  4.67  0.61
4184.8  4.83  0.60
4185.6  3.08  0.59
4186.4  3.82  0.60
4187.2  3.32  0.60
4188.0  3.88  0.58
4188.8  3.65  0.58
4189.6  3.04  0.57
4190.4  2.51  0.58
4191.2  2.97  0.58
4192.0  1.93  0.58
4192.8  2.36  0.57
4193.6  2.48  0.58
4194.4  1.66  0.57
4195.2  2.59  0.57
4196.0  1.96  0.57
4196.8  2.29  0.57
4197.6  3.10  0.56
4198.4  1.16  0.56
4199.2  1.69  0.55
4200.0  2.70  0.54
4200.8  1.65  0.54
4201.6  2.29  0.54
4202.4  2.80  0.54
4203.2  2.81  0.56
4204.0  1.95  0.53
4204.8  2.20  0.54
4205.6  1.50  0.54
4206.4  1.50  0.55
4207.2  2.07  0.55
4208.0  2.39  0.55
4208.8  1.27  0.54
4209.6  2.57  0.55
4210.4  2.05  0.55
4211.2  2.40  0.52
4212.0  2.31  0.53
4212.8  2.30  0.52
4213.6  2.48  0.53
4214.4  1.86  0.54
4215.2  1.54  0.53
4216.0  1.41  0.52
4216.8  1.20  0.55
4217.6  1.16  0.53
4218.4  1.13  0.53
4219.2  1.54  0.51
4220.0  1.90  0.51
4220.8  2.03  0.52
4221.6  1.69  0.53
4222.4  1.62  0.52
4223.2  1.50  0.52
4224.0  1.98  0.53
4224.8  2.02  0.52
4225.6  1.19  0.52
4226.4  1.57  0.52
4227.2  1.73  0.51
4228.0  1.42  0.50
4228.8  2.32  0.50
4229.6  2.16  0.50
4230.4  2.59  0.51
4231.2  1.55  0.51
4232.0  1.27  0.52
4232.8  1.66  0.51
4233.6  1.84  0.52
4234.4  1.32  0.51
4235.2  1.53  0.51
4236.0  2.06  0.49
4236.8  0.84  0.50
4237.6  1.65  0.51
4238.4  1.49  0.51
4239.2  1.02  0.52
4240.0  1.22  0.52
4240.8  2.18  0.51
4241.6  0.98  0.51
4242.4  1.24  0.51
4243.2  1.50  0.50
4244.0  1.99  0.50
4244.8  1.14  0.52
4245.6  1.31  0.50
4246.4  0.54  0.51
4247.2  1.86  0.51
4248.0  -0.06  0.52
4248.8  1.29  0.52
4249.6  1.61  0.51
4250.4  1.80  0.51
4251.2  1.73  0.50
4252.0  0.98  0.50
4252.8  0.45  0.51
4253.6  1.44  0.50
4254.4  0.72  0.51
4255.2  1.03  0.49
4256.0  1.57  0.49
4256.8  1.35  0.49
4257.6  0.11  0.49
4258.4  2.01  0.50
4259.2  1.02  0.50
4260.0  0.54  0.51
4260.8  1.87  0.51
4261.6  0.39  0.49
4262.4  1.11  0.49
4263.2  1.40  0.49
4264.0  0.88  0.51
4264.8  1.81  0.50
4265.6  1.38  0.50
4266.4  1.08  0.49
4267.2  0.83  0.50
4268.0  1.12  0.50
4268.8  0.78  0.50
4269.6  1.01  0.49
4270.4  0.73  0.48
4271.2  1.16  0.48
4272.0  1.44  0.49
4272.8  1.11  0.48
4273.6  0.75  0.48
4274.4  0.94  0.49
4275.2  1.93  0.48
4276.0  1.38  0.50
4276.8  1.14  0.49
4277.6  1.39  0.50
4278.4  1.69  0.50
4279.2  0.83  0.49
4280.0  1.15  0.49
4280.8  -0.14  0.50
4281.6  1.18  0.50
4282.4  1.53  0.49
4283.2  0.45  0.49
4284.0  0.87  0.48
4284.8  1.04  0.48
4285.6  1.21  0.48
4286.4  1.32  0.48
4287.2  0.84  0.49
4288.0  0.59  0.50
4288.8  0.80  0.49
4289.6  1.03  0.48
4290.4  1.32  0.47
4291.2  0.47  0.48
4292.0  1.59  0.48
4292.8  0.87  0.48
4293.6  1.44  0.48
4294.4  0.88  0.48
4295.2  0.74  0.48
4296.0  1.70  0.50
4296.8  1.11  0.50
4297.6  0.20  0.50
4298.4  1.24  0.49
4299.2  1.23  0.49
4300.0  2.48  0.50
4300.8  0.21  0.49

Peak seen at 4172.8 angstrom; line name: C IV 1549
